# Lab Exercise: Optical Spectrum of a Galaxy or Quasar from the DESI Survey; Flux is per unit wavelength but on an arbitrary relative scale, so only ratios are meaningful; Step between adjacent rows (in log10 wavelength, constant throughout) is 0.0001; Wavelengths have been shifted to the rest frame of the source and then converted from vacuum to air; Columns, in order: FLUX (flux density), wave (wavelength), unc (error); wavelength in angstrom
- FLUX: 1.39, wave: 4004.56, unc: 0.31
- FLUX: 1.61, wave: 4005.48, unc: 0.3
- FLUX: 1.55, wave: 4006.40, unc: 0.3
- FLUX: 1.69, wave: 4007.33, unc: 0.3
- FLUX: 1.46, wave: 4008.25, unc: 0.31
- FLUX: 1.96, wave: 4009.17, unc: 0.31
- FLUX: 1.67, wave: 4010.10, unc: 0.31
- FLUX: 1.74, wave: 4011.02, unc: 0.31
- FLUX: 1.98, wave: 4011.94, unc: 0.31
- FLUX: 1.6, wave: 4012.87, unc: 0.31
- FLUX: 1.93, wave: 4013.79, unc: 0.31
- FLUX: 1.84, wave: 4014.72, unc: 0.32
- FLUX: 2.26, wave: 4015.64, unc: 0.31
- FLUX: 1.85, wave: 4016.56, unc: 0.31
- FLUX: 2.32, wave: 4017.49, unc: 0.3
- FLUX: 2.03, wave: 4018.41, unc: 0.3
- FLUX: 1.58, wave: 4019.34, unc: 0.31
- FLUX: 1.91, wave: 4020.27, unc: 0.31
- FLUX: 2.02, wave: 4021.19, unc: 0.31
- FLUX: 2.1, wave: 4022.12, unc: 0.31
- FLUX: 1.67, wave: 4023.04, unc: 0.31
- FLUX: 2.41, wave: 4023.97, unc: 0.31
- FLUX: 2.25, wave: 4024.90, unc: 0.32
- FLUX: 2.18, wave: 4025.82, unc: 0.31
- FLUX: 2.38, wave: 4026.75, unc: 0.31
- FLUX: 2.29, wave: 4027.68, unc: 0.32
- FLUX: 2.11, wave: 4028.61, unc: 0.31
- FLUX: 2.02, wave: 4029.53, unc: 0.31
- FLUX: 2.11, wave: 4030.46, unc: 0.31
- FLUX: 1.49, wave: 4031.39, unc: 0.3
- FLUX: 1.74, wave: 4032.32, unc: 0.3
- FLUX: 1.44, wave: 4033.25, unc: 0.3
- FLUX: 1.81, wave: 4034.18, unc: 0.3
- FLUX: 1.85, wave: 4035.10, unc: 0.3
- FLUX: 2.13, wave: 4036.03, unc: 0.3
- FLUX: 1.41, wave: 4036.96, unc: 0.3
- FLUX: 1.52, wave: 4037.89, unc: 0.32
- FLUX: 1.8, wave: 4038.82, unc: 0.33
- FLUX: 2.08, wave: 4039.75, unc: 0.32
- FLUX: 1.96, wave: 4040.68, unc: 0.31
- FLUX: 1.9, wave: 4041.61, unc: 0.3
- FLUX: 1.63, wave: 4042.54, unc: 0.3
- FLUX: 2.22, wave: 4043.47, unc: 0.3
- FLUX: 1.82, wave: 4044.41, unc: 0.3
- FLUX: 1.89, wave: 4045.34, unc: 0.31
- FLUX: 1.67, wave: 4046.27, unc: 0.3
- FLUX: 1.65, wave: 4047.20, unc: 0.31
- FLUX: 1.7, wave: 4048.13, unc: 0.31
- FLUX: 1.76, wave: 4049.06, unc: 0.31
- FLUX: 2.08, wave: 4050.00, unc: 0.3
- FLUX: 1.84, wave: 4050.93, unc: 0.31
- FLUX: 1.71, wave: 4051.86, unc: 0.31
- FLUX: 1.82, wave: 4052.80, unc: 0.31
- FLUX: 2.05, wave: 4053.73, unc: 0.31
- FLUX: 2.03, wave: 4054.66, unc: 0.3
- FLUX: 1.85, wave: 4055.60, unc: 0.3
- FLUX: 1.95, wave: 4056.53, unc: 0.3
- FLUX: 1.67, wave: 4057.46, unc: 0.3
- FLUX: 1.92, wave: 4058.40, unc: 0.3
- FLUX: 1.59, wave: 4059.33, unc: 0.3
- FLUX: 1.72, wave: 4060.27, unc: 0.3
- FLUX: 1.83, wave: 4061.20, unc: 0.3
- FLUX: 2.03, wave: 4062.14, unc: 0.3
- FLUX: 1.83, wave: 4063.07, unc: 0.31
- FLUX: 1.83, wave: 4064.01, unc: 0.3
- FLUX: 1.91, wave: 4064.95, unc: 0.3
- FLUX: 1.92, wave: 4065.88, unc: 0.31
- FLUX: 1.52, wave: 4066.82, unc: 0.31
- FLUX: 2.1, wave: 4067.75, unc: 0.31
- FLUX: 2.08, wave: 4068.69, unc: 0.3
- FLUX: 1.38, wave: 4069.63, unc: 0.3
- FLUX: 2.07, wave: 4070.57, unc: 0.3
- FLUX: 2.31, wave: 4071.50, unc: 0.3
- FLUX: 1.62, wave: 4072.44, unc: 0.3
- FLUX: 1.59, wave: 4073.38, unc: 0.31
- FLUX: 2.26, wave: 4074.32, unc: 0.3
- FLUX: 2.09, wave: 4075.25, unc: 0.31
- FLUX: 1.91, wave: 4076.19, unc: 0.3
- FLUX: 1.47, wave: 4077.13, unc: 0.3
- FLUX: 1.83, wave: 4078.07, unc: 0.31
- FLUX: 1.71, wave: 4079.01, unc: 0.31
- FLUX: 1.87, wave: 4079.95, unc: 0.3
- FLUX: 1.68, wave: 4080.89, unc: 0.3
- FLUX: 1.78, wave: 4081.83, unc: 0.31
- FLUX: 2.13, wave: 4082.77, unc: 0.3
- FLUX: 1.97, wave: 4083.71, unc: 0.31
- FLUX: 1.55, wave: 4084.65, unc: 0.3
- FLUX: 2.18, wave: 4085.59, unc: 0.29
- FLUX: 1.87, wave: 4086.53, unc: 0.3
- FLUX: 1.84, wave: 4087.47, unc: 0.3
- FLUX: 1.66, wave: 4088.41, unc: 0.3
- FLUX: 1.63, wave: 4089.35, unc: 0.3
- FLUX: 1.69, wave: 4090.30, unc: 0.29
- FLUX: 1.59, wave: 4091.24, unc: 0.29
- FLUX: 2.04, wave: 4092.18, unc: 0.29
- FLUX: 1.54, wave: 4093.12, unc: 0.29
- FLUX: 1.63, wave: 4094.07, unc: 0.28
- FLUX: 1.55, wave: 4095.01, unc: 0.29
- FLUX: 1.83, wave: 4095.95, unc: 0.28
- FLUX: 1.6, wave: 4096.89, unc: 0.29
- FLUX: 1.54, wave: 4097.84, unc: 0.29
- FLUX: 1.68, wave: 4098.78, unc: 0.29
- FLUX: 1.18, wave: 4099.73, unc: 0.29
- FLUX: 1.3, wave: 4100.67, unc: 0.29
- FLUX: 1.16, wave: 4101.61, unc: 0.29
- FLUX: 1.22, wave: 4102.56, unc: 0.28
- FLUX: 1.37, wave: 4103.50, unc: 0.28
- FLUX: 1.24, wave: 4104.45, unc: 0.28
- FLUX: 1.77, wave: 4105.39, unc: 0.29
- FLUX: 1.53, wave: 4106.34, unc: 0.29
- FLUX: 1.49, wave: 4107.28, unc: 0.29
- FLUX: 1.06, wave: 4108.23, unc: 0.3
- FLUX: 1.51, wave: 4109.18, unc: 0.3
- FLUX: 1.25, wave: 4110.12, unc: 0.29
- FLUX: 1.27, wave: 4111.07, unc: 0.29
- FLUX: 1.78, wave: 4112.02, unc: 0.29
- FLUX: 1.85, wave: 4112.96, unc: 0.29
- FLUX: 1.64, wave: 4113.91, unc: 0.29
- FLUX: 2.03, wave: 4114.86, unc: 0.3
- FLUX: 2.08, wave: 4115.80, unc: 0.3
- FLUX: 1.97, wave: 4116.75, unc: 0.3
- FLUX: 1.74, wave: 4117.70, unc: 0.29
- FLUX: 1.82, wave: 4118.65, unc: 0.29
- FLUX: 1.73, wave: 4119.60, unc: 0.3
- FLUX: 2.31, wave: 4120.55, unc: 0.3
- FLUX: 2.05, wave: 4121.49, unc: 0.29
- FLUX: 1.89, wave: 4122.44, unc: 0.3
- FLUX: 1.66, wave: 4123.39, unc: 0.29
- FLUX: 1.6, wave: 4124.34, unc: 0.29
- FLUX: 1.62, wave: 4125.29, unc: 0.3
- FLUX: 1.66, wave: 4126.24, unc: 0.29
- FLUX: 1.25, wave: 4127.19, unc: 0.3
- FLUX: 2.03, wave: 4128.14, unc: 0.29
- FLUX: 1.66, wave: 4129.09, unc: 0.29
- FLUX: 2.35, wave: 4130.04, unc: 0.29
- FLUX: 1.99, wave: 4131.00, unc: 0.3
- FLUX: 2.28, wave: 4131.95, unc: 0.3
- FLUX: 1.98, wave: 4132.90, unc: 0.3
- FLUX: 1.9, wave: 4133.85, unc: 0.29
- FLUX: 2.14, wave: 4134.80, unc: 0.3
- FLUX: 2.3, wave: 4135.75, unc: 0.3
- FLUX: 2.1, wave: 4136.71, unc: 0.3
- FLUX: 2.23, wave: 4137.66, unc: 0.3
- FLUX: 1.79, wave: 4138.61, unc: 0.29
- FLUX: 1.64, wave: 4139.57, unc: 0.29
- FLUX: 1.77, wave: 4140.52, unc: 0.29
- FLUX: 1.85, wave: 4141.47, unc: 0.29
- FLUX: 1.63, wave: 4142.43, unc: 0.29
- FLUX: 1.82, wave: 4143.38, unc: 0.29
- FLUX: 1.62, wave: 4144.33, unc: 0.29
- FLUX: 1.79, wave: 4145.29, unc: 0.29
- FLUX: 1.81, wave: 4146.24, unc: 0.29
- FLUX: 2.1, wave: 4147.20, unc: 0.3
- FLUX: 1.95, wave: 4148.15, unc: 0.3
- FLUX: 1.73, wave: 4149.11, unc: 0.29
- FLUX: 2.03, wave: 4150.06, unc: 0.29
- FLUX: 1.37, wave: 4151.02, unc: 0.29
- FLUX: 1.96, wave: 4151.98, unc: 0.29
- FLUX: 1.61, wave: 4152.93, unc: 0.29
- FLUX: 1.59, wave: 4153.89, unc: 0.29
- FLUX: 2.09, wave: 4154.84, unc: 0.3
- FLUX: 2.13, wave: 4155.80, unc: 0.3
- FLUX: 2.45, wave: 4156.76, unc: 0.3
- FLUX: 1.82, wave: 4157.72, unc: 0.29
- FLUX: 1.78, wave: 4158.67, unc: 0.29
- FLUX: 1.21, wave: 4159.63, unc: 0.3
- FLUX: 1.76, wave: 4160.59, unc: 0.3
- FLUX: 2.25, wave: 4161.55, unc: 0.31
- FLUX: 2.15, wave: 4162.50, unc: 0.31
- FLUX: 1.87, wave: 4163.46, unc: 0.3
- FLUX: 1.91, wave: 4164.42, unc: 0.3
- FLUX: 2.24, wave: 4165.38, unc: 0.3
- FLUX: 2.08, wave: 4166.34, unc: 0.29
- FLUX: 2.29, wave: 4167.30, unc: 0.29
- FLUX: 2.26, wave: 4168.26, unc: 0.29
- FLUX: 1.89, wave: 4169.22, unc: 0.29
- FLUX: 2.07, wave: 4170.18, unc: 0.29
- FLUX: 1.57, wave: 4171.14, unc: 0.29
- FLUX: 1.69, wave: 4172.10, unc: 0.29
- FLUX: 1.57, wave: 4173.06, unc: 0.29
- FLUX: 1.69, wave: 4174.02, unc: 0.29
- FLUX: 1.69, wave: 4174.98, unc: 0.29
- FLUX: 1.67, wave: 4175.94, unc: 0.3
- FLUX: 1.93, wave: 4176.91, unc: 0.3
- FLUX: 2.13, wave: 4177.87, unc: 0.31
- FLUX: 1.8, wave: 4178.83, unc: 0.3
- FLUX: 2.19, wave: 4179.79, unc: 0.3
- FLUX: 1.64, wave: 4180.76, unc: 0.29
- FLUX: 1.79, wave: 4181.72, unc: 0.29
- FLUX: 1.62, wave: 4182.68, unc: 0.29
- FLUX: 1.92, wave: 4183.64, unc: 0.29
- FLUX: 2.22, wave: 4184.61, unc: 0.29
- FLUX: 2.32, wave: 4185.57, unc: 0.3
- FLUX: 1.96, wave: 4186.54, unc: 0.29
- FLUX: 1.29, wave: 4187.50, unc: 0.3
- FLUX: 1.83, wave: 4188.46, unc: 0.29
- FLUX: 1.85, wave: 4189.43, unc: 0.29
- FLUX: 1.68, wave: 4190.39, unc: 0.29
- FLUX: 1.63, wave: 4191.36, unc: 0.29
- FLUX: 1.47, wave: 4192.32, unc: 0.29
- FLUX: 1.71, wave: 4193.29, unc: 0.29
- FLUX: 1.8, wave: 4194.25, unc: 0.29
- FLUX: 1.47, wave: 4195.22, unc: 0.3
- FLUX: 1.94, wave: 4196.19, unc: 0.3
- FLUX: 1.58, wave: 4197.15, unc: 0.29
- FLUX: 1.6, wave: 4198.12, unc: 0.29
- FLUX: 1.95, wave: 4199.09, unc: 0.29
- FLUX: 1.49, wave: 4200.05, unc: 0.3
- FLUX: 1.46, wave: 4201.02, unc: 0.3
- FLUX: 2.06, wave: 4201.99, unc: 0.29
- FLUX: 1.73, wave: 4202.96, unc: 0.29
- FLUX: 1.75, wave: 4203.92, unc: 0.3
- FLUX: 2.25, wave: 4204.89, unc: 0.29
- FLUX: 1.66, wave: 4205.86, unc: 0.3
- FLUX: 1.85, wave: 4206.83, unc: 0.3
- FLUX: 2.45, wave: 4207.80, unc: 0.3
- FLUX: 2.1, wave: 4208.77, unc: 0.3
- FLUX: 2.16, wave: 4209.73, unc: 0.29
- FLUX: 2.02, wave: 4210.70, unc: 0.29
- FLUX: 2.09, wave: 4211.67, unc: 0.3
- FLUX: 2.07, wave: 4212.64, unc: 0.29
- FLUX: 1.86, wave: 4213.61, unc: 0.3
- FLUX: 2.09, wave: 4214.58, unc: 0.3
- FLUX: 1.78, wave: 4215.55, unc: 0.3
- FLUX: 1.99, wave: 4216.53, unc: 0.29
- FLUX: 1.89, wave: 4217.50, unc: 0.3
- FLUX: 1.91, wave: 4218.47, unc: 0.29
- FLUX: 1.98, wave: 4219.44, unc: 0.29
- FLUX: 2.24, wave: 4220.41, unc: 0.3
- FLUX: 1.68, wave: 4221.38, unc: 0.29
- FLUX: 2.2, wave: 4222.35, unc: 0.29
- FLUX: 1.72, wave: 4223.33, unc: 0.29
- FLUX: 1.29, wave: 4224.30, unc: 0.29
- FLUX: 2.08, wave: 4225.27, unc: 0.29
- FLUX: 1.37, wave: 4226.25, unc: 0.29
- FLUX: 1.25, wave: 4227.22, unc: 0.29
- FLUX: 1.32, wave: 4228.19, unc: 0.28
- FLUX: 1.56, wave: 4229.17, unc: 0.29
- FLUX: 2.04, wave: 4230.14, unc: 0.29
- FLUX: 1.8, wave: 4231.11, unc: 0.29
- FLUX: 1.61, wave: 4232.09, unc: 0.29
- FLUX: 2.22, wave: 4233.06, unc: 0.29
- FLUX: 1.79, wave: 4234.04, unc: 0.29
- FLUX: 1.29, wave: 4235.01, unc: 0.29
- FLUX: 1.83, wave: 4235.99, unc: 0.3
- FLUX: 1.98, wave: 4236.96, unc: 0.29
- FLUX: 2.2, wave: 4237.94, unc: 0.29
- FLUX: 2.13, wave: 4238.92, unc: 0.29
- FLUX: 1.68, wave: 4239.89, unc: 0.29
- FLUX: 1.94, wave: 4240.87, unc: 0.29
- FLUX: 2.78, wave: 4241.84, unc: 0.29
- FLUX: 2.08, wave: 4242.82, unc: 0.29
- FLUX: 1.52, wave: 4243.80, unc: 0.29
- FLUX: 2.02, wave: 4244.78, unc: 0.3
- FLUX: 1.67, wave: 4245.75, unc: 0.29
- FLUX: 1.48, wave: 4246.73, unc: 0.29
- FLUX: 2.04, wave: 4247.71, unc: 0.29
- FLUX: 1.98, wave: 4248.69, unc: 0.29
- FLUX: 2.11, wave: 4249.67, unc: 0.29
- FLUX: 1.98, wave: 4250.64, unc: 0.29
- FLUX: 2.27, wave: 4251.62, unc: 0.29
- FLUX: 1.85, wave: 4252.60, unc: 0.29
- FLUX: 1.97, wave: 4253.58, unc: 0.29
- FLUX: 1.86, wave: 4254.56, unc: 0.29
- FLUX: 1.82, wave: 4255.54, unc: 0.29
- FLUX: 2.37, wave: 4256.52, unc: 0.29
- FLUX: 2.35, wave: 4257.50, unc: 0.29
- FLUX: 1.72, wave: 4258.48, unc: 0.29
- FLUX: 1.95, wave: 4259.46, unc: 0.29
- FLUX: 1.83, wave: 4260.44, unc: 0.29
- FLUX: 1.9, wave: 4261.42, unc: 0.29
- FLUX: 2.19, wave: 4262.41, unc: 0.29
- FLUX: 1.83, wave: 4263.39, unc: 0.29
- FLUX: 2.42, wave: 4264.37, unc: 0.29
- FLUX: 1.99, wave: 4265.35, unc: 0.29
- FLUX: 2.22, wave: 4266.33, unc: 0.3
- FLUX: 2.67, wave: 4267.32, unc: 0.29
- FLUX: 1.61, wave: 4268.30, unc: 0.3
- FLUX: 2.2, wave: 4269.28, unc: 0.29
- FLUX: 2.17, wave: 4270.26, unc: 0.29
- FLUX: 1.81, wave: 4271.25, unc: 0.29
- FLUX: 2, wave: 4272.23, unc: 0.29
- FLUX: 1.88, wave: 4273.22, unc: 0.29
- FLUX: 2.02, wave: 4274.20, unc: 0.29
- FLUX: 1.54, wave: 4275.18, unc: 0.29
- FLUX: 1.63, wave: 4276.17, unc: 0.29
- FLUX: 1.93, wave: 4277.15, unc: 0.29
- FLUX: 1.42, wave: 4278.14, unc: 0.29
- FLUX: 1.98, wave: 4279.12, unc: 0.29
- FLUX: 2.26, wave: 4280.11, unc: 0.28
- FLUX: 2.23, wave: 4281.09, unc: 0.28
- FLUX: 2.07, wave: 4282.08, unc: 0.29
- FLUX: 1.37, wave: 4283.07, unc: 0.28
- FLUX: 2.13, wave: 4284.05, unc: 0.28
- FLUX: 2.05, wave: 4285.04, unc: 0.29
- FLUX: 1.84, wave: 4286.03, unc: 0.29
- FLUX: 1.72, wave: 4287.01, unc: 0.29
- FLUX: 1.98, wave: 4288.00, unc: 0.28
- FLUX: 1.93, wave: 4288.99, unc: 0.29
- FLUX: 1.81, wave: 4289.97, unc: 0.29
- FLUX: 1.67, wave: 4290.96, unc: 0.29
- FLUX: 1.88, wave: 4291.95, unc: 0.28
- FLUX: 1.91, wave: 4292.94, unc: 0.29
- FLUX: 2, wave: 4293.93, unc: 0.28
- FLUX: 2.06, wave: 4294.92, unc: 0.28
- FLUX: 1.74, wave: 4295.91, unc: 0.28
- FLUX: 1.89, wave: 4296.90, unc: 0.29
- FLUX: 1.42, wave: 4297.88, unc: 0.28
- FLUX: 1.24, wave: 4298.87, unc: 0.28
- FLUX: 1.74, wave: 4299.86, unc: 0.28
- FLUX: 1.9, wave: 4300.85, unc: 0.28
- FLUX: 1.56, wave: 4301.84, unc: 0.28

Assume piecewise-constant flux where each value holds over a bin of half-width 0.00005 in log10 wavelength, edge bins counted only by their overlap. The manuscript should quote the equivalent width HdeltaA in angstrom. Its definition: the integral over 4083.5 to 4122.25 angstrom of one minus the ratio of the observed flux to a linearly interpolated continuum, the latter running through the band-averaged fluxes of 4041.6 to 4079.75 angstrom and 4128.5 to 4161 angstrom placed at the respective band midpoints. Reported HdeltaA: 4.5 angstrom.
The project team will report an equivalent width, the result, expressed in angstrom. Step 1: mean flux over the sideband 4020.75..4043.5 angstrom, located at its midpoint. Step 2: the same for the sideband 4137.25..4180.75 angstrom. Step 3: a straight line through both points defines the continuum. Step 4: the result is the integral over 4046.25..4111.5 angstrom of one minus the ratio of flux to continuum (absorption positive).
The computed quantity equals 6.55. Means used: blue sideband 1.94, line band 1.72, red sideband 1.87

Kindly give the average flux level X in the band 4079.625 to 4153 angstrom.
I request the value 1.75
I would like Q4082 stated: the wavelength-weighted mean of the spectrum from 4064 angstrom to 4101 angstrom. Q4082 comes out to 1.77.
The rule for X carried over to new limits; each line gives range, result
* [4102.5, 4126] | 1.67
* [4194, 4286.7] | 1.91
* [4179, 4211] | 1.83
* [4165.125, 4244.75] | 1.86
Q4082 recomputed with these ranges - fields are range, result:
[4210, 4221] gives 1.99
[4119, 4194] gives 1.87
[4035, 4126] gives 1.76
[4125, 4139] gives 1.96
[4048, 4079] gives 1.86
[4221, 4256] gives 1.85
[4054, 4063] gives 1.85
